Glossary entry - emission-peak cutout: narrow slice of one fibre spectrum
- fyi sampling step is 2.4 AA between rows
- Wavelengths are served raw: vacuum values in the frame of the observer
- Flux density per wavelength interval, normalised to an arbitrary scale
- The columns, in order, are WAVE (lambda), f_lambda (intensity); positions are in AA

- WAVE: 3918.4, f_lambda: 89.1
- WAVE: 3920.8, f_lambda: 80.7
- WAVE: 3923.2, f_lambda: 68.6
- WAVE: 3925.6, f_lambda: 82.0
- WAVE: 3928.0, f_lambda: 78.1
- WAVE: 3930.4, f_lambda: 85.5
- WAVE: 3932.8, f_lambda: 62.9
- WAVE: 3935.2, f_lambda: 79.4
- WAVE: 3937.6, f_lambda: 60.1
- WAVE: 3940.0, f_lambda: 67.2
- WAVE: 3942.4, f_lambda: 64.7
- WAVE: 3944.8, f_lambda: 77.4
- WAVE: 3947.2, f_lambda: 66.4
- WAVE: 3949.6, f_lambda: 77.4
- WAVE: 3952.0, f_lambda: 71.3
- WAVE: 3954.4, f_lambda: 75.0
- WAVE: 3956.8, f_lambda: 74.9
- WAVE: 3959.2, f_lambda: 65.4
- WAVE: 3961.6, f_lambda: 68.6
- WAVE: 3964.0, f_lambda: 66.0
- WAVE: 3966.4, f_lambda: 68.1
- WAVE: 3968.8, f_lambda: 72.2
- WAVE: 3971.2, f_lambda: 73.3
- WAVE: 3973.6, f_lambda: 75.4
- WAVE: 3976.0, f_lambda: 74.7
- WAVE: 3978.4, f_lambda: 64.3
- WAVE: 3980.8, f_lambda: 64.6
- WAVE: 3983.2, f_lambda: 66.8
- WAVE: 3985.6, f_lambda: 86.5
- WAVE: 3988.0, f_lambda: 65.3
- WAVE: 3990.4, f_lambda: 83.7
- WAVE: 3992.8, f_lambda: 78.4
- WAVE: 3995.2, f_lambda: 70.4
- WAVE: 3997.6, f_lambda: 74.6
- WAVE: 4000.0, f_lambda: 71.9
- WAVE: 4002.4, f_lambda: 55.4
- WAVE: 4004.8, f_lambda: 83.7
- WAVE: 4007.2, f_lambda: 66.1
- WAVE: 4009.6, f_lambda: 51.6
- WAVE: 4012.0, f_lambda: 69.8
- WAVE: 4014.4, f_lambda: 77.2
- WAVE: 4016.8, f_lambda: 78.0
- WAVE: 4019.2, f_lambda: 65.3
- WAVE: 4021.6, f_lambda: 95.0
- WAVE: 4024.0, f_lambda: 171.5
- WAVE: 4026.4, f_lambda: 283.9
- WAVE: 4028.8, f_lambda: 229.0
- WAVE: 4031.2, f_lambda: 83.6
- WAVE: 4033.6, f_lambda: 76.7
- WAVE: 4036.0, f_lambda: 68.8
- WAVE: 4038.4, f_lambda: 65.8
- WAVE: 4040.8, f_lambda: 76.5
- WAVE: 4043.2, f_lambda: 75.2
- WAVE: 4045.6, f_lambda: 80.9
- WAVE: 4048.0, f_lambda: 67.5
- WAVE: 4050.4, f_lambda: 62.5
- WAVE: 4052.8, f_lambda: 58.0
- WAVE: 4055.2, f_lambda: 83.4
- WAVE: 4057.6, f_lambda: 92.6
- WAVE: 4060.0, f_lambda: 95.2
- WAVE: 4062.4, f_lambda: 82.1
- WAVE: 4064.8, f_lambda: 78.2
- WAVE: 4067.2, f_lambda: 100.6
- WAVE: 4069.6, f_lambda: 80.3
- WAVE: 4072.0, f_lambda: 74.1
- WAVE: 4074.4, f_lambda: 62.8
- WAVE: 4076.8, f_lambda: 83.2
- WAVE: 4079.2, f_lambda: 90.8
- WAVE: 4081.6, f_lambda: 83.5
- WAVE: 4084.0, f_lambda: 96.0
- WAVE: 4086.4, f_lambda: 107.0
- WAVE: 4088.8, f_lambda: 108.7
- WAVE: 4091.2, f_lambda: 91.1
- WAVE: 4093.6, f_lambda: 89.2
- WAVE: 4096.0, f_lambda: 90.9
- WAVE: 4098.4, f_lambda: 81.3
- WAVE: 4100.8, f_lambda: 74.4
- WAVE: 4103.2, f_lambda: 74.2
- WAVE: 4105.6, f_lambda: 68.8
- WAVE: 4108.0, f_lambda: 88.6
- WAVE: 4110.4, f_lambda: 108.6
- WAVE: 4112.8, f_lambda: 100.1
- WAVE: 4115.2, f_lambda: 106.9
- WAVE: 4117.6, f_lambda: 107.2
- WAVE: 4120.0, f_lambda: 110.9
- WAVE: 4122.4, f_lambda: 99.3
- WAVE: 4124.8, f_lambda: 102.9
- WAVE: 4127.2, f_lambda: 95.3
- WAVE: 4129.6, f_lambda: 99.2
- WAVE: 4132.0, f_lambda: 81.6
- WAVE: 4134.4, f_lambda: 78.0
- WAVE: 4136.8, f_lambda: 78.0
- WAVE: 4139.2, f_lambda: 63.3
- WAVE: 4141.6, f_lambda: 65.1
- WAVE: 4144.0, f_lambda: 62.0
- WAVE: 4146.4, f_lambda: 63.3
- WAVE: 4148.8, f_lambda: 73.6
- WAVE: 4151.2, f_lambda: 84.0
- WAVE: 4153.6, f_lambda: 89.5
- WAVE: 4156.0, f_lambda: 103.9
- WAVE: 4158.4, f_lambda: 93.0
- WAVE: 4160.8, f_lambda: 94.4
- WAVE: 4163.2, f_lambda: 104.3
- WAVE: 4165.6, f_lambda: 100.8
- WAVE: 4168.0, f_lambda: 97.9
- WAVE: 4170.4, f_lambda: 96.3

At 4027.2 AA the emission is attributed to [O II] 3727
